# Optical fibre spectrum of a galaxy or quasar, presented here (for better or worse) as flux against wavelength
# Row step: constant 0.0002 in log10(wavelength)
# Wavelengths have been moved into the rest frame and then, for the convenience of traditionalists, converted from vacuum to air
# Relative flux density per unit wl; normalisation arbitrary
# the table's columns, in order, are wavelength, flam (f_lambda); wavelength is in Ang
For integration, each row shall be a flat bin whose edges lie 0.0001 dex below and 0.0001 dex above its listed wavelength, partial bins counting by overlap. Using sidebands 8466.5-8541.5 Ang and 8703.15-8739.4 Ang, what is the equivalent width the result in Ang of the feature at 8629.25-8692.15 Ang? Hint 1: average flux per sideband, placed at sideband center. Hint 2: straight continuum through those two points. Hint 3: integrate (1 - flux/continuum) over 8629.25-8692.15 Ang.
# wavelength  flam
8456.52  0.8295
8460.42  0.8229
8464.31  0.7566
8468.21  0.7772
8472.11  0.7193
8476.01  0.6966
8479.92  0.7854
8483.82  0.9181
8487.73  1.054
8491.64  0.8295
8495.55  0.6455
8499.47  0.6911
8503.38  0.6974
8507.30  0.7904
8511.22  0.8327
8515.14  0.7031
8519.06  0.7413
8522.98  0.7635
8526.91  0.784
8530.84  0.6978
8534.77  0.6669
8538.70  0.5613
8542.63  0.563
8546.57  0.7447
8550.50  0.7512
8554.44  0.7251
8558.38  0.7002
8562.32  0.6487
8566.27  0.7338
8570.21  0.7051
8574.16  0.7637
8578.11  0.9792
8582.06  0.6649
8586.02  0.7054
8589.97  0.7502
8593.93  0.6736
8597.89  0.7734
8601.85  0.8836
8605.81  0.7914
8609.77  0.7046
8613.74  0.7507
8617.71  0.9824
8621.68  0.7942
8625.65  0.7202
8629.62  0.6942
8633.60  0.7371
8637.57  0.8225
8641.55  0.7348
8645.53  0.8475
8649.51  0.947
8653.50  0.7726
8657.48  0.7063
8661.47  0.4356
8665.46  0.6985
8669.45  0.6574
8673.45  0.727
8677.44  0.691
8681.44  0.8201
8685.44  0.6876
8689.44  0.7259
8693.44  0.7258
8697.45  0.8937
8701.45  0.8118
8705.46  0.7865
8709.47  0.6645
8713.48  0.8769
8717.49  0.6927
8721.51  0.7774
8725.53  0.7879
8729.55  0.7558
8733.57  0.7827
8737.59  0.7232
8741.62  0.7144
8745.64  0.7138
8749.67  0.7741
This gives 2.2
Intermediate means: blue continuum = 0.753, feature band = 0.732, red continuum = 0.761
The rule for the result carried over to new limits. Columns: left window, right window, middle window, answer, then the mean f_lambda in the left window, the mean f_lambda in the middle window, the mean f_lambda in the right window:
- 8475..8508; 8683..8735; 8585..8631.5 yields 0.5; 0.792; 0.77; 0.767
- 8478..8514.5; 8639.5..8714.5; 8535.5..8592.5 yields 4.9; 0.801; 0.713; 0.746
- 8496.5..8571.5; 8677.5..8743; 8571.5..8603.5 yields -2.0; 0.71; 0.771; 0.762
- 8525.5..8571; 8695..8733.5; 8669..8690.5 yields 1.1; 0.689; 0.722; 0.782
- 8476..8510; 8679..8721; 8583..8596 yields 1.3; 0.796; 0.706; 0.768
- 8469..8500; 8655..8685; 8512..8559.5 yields 3.8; 0.796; 0.704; 0.679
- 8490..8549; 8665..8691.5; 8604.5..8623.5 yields -2.4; 0.714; 0.805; 0.716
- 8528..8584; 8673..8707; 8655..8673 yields 2.8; 0.709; 0.637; 0.765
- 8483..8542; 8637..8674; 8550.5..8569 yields 0.9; 0.751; 0.707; 0.732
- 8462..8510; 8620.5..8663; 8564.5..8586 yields 0.0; 0.781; 0.764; 0.749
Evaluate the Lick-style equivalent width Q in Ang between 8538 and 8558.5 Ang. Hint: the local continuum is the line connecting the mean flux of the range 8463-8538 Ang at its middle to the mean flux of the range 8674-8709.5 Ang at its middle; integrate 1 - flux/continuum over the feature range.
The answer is 2.2 Ang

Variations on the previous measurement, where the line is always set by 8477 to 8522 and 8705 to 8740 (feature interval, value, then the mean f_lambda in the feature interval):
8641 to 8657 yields -1.1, 0.823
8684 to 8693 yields 0.6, 0.712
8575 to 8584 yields -0.4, 0.815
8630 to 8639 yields 0.1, 0.762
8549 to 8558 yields 0.6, 0.731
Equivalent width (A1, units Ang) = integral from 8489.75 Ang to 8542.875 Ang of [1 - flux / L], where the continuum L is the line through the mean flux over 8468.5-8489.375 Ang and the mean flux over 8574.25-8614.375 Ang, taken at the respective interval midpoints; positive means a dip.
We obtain 6.0 Ang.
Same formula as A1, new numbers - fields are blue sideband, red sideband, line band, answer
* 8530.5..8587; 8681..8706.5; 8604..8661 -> -2.44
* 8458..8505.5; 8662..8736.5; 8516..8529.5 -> 0.37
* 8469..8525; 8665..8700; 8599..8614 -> -0.62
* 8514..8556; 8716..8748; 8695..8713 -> -1.39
